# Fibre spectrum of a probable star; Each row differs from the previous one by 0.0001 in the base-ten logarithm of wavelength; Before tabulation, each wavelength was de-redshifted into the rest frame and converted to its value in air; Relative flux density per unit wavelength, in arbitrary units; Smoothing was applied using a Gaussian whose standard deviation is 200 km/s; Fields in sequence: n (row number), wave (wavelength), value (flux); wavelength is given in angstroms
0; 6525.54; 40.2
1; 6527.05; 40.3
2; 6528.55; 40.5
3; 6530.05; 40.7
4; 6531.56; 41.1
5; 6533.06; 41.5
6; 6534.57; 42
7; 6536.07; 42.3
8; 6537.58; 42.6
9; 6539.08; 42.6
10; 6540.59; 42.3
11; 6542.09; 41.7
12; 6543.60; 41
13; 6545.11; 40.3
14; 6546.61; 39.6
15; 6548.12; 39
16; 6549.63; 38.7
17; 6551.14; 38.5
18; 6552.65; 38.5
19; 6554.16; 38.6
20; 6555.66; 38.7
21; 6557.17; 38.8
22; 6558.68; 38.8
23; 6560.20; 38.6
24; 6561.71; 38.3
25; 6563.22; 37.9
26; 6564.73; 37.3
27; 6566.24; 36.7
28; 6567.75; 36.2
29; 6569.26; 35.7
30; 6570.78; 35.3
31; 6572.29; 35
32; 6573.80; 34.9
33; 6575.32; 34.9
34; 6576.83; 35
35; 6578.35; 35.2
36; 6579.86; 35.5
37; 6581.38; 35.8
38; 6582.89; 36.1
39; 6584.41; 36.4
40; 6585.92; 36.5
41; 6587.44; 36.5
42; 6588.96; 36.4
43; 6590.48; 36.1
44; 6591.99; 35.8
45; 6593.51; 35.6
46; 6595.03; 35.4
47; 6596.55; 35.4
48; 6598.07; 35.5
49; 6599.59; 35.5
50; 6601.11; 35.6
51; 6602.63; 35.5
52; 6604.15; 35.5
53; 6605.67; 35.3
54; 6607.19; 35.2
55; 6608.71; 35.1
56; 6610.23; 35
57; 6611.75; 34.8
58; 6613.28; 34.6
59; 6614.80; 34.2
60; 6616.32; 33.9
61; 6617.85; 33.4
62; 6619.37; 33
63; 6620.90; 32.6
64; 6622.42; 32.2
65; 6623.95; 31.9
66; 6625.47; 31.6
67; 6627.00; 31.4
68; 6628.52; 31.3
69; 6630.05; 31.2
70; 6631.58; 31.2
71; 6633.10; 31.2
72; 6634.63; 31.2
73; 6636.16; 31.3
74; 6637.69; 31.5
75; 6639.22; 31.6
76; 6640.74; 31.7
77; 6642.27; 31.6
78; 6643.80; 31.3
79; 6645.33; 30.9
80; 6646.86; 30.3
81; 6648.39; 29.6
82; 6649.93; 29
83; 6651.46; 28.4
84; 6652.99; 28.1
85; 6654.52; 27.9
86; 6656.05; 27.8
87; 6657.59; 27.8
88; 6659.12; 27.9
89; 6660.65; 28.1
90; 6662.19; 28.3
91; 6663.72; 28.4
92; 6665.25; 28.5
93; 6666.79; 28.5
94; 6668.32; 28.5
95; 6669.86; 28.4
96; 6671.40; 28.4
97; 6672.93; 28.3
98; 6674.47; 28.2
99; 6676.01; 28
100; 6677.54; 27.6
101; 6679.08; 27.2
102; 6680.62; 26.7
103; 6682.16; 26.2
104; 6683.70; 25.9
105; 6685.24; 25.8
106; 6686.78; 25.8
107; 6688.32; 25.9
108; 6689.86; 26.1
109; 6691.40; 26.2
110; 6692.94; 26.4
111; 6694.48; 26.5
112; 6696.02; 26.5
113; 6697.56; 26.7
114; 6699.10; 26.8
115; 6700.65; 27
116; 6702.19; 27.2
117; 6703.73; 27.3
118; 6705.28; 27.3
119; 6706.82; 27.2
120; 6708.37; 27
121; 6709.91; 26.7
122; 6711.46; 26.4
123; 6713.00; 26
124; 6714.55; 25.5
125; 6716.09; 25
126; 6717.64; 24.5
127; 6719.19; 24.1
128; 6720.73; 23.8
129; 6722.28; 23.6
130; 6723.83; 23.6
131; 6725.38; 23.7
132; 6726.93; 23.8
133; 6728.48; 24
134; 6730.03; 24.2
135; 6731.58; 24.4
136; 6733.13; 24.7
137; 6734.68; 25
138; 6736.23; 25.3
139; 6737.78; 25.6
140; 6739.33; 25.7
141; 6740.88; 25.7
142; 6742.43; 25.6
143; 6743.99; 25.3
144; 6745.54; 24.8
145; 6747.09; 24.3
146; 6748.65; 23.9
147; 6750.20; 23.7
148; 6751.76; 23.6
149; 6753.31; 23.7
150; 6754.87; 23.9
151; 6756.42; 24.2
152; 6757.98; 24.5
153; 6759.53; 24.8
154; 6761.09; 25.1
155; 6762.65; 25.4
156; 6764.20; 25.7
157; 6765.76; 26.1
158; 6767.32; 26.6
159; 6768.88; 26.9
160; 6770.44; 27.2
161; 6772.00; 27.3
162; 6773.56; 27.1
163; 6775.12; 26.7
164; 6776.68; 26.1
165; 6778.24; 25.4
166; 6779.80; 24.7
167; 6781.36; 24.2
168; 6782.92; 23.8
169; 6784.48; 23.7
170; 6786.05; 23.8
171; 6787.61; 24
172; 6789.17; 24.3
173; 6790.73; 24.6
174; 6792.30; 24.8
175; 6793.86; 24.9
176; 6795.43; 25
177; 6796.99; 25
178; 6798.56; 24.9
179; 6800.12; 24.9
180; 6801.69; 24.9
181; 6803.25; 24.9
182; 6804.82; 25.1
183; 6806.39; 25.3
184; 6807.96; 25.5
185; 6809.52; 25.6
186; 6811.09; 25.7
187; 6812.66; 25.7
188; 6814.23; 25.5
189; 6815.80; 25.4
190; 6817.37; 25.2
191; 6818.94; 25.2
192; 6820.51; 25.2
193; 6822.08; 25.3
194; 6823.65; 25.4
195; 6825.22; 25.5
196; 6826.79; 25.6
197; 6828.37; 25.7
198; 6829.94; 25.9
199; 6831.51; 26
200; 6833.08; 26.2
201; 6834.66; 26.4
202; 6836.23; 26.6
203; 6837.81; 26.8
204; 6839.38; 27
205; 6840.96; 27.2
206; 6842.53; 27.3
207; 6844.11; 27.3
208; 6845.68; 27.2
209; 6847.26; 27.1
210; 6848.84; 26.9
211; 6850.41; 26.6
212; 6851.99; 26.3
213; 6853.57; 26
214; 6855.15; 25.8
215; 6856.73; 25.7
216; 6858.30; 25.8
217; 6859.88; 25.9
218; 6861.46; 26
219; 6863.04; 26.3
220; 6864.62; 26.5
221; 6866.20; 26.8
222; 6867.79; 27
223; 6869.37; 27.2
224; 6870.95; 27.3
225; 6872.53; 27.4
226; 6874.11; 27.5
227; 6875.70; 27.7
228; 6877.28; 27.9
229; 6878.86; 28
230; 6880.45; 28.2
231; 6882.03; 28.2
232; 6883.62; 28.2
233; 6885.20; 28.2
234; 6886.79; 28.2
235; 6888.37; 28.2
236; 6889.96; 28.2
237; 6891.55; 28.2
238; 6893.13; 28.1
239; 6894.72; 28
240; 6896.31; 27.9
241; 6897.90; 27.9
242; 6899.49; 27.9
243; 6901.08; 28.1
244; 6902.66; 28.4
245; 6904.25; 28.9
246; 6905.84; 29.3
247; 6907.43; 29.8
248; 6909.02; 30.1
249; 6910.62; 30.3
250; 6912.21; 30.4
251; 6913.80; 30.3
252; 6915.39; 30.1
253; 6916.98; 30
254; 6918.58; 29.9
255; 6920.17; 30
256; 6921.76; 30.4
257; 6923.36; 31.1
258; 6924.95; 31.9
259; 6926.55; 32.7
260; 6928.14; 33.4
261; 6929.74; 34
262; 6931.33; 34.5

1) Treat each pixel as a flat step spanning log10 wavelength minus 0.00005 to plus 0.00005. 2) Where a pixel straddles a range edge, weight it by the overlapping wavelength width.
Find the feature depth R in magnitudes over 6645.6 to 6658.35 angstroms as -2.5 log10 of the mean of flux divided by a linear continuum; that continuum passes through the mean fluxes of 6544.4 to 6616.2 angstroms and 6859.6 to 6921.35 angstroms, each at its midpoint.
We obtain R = 0.20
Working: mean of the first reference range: 36.4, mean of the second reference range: 28.3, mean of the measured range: 28.7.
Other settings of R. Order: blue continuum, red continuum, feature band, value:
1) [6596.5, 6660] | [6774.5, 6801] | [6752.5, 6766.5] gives 0.05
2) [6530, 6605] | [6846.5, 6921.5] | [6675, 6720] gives 0.26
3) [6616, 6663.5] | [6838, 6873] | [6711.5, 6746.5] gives 0.17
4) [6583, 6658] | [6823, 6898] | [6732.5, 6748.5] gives 0.19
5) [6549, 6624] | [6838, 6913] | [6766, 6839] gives 0.17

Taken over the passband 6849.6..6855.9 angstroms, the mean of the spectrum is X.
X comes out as 26.2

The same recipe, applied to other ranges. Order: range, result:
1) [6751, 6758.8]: 24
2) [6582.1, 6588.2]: 36.4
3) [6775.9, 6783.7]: 24.9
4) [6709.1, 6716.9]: 25.9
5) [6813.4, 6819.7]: 25.3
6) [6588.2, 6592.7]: 36.1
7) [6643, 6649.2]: 30.5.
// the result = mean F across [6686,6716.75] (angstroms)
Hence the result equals 26.5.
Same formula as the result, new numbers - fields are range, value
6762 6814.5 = 25.3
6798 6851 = 25.9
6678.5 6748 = 25.6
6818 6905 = 27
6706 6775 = 25.1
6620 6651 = 31.2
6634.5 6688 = 28.6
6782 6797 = 24.4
